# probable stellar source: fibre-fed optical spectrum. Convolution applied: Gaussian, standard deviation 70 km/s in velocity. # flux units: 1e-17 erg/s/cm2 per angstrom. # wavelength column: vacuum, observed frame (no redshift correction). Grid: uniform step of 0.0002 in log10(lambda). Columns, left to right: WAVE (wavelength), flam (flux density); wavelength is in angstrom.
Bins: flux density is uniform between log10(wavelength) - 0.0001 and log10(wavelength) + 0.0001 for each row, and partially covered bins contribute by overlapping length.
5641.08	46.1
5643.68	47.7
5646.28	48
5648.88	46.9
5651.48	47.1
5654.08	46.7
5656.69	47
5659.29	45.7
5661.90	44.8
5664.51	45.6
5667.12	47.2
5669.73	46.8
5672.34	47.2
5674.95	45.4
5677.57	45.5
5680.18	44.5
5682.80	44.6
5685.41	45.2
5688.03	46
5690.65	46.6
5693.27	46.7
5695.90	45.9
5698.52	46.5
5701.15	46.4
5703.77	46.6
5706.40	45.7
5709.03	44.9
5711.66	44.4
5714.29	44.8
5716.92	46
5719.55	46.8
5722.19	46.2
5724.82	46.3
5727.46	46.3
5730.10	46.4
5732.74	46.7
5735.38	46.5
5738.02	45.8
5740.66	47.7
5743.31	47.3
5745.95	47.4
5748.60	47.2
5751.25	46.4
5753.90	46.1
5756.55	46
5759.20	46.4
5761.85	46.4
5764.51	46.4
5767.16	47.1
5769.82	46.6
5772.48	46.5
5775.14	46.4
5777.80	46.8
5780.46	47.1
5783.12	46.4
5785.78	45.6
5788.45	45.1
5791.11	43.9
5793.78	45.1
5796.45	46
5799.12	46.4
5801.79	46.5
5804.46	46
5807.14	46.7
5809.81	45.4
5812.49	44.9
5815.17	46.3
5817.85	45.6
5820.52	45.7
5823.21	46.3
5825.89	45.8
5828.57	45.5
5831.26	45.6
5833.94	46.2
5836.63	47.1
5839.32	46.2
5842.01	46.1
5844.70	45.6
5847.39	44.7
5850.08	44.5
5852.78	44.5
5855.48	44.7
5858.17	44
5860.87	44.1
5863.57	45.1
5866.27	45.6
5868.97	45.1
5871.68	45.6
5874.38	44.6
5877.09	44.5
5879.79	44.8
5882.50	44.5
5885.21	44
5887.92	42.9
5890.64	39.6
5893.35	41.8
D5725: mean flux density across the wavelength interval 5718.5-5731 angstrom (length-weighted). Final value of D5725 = 46.4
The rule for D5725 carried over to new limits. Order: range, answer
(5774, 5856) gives 45.8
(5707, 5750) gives 46.3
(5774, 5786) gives 46.6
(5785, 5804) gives 45.5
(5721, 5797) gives 46.4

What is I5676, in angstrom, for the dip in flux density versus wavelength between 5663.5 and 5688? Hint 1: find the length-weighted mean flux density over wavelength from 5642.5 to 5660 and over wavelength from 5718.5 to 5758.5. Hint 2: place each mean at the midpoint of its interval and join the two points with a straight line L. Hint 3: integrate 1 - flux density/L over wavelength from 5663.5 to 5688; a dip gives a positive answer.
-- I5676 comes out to 0.6 angstrom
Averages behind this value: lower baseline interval 47.1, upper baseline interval 46.6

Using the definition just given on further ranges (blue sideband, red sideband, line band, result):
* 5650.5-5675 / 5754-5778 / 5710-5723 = 0.2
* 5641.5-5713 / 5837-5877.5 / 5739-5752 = -0.4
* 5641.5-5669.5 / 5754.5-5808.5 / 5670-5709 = 0.5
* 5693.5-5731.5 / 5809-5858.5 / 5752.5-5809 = -0.5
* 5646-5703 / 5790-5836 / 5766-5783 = -0.3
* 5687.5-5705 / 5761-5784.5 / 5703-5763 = 0.3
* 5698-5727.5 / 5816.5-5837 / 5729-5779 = -0.8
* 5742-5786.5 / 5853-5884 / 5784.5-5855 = 0.0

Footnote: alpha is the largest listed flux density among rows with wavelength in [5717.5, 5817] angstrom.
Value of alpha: 47.7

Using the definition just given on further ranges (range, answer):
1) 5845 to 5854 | 44.7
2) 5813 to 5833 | 46.3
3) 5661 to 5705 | 47.2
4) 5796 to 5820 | 46.7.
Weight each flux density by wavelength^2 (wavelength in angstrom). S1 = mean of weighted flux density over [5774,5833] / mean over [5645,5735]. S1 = 1.04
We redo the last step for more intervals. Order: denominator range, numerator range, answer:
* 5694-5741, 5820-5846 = 1.04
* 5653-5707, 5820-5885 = 1.04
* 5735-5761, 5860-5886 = 1.00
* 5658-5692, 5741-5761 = 1.05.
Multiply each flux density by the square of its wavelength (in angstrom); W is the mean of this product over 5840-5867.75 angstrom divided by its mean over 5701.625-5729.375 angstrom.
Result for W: 1.03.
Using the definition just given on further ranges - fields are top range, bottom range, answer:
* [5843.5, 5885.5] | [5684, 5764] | 1.02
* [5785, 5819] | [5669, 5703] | 1.03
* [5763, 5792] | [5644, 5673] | 1.03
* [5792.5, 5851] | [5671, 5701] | 1.05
